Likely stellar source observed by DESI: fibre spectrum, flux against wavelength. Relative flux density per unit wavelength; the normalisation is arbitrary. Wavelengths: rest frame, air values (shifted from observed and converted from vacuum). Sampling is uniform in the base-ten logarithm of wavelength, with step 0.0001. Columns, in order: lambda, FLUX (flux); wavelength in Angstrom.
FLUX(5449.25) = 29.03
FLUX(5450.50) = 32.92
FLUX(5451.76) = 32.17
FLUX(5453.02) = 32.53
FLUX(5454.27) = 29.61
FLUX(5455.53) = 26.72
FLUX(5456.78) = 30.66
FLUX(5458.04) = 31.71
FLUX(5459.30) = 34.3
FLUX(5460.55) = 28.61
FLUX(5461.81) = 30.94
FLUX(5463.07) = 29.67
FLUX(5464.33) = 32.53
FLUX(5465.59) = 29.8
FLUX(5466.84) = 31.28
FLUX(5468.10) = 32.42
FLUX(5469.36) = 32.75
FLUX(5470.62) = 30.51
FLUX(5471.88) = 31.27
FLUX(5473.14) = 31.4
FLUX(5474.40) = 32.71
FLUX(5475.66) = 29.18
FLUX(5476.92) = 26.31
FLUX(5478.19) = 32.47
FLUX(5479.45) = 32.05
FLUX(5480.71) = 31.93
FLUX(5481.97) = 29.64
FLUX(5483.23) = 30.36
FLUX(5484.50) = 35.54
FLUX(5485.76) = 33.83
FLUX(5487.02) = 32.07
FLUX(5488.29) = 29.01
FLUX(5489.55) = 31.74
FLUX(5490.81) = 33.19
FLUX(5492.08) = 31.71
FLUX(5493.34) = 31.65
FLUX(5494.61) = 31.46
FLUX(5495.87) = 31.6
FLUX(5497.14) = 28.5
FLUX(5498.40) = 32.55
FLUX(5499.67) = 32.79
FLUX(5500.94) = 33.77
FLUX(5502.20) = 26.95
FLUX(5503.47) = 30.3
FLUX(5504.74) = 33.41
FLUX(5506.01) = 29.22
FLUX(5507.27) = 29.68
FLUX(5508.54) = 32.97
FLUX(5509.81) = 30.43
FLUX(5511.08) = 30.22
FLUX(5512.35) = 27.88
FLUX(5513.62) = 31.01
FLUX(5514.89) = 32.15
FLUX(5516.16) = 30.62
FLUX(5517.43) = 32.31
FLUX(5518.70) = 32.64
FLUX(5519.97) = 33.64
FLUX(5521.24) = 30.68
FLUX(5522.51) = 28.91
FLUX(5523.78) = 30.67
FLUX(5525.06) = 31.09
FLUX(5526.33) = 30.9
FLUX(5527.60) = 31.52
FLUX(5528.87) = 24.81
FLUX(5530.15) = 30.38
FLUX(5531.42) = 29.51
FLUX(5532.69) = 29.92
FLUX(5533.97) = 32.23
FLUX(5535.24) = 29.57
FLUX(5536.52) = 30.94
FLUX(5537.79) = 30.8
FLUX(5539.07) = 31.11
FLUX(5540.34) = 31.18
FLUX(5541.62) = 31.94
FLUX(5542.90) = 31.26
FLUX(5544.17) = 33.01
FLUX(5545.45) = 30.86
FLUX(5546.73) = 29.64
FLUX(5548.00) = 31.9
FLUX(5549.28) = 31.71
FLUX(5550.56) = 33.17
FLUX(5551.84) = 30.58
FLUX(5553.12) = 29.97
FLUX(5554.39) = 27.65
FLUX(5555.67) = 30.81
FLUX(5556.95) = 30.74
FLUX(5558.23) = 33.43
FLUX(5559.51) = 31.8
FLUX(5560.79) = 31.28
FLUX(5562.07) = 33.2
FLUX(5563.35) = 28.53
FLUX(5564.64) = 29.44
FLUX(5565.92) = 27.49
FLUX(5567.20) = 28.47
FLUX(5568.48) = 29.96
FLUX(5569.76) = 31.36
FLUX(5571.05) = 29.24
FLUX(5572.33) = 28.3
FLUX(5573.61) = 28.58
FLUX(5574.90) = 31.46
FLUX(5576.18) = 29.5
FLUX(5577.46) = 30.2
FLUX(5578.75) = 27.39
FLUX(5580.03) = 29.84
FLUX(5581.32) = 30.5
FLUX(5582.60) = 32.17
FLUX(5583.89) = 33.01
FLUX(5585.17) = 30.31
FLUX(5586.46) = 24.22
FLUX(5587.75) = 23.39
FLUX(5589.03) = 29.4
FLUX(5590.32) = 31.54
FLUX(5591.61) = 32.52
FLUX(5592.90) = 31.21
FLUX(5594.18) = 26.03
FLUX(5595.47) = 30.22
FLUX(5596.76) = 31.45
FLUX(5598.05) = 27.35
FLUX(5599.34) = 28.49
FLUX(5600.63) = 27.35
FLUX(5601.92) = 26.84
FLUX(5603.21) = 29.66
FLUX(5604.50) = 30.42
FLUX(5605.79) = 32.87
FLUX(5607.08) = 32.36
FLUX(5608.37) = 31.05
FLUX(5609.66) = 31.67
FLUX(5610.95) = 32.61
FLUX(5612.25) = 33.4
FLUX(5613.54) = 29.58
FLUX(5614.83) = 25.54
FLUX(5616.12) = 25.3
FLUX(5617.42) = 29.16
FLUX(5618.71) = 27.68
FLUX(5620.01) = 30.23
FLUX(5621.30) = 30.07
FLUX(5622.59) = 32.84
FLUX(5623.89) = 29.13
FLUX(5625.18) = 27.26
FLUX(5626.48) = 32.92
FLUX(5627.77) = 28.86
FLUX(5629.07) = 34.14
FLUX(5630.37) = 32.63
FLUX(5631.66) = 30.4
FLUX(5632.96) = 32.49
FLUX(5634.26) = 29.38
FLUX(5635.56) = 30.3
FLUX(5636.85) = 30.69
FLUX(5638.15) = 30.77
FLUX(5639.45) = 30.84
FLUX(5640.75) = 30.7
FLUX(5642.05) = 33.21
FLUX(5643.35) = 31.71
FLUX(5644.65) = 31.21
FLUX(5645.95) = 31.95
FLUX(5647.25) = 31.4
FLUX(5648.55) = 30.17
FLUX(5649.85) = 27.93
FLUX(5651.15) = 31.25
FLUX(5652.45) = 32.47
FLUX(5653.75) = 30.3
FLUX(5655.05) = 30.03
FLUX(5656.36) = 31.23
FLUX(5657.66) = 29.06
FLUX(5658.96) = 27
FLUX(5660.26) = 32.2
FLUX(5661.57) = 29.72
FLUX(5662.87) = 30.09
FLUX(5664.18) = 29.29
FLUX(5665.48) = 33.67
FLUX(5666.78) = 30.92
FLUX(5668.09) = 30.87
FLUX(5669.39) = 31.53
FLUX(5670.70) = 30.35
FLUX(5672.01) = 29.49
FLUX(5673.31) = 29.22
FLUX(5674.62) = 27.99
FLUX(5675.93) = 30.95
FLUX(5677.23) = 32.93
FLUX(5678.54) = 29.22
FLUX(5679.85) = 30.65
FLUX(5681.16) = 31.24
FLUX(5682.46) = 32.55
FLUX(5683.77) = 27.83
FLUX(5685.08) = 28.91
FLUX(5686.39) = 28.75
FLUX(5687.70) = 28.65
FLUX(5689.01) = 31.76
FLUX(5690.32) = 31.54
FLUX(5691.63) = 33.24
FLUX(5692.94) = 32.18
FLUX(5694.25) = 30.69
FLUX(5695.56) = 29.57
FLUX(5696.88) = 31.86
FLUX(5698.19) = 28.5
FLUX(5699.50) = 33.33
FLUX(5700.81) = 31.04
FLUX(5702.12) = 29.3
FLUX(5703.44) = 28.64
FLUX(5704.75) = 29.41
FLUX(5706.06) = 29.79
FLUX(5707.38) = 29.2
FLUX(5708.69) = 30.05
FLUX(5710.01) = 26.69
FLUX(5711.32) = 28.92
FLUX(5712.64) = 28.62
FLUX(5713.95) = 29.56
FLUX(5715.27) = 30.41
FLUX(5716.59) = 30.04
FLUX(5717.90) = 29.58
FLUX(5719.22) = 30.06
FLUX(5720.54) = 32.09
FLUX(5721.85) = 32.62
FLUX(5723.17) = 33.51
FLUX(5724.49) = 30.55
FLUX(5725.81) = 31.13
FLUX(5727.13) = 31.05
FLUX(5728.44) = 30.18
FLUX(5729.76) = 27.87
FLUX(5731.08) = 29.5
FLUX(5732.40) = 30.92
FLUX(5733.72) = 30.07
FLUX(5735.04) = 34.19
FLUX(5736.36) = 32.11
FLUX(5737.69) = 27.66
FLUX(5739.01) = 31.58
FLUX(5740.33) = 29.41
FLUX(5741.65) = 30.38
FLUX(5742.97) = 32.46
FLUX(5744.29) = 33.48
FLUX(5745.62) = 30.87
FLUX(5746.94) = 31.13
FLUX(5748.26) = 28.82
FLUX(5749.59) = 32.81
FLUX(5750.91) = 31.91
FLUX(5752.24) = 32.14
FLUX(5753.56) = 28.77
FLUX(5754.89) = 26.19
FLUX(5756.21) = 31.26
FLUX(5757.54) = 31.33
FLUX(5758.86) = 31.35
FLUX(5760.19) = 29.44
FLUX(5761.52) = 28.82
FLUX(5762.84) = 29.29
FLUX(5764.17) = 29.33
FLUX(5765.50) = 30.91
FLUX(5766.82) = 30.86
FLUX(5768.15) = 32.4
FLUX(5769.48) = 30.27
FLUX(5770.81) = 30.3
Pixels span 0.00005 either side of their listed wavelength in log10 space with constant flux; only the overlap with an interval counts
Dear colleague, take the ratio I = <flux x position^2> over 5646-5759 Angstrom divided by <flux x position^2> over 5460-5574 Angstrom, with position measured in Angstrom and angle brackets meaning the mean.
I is 1.1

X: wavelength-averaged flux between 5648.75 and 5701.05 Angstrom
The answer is 30.5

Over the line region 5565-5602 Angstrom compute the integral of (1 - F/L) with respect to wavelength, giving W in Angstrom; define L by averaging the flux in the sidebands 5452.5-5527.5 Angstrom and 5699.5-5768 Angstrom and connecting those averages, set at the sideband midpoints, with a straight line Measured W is 1.9 Angstrom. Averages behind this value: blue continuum 31.1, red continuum 30.4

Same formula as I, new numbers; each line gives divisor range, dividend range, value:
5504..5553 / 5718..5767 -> 1.07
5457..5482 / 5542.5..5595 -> 1.00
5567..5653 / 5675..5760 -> 1.05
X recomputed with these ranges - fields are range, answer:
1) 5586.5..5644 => 30.1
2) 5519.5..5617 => 30.1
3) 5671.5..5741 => 30.3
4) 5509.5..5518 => 30.6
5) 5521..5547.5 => 30.5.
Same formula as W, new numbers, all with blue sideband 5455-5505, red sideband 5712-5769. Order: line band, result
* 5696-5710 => 0.3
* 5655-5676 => 0.4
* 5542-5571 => 0.3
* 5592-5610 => 0.7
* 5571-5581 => 0.5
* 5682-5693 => 0.1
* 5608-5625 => 0.6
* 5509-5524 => 0.1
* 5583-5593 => 0.5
